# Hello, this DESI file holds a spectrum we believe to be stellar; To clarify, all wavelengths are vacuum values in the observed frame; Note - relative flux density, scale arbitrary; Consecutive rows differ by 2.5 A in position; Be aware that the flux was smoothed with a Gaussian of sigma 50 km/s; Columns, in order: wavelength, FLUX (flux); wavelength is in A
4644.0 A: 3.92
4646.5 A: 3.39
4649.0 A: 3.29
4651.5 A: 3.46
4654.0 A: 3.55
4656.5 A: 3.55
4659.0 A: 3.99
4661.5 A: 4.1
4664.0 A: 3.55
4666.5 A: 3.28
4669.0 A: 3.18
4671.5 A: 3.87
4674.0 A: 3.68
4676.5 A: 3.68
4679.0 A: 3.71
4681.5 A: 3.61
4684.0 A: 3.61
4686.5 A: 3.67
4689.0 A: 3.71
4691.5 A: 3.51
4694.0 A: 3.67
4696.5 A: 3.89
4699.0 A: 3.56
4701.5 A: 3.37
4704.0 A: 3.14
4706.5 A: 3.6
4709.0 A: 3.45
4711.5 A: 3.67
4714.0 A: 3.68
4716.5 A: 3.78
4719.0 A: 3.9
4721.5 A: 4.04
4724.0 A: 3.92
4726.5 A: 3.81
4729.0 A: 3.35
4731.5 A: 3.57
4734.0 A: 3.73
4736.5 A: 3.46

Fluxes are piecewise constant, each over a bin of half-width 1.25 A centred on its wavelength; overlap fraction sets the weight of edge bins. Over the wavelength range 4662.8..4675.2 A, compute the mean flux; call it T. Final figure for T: 3.51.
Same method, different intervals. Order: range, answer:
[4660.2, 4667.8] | 3.64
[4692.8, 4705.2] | 3.53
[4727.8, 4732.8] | 3.46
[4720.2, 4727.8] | 3.92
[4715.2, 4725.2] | 3.91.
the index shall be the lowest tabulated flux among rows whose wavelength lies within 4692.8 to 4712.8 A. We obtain 3.14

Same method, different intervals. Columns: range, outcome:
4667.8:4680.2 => 3.18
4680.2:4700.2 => 3.51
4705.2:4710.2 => 3.45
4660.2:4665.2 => 3.55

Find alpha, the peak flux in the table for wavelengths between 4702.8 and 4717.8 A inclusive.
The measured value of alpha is 3.78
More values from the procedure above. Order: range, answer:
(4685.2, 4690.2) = 3.71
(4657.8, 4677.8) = 4.1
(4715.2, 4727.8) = 4.04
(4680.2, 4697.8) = 3.89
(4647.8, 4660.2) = 3.99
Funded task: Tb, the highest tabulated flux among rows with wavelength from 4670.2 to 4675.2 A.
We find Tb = 3.87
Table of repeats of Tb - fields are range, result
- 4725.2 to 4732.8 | 3.81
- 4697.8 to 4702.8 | 3.56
